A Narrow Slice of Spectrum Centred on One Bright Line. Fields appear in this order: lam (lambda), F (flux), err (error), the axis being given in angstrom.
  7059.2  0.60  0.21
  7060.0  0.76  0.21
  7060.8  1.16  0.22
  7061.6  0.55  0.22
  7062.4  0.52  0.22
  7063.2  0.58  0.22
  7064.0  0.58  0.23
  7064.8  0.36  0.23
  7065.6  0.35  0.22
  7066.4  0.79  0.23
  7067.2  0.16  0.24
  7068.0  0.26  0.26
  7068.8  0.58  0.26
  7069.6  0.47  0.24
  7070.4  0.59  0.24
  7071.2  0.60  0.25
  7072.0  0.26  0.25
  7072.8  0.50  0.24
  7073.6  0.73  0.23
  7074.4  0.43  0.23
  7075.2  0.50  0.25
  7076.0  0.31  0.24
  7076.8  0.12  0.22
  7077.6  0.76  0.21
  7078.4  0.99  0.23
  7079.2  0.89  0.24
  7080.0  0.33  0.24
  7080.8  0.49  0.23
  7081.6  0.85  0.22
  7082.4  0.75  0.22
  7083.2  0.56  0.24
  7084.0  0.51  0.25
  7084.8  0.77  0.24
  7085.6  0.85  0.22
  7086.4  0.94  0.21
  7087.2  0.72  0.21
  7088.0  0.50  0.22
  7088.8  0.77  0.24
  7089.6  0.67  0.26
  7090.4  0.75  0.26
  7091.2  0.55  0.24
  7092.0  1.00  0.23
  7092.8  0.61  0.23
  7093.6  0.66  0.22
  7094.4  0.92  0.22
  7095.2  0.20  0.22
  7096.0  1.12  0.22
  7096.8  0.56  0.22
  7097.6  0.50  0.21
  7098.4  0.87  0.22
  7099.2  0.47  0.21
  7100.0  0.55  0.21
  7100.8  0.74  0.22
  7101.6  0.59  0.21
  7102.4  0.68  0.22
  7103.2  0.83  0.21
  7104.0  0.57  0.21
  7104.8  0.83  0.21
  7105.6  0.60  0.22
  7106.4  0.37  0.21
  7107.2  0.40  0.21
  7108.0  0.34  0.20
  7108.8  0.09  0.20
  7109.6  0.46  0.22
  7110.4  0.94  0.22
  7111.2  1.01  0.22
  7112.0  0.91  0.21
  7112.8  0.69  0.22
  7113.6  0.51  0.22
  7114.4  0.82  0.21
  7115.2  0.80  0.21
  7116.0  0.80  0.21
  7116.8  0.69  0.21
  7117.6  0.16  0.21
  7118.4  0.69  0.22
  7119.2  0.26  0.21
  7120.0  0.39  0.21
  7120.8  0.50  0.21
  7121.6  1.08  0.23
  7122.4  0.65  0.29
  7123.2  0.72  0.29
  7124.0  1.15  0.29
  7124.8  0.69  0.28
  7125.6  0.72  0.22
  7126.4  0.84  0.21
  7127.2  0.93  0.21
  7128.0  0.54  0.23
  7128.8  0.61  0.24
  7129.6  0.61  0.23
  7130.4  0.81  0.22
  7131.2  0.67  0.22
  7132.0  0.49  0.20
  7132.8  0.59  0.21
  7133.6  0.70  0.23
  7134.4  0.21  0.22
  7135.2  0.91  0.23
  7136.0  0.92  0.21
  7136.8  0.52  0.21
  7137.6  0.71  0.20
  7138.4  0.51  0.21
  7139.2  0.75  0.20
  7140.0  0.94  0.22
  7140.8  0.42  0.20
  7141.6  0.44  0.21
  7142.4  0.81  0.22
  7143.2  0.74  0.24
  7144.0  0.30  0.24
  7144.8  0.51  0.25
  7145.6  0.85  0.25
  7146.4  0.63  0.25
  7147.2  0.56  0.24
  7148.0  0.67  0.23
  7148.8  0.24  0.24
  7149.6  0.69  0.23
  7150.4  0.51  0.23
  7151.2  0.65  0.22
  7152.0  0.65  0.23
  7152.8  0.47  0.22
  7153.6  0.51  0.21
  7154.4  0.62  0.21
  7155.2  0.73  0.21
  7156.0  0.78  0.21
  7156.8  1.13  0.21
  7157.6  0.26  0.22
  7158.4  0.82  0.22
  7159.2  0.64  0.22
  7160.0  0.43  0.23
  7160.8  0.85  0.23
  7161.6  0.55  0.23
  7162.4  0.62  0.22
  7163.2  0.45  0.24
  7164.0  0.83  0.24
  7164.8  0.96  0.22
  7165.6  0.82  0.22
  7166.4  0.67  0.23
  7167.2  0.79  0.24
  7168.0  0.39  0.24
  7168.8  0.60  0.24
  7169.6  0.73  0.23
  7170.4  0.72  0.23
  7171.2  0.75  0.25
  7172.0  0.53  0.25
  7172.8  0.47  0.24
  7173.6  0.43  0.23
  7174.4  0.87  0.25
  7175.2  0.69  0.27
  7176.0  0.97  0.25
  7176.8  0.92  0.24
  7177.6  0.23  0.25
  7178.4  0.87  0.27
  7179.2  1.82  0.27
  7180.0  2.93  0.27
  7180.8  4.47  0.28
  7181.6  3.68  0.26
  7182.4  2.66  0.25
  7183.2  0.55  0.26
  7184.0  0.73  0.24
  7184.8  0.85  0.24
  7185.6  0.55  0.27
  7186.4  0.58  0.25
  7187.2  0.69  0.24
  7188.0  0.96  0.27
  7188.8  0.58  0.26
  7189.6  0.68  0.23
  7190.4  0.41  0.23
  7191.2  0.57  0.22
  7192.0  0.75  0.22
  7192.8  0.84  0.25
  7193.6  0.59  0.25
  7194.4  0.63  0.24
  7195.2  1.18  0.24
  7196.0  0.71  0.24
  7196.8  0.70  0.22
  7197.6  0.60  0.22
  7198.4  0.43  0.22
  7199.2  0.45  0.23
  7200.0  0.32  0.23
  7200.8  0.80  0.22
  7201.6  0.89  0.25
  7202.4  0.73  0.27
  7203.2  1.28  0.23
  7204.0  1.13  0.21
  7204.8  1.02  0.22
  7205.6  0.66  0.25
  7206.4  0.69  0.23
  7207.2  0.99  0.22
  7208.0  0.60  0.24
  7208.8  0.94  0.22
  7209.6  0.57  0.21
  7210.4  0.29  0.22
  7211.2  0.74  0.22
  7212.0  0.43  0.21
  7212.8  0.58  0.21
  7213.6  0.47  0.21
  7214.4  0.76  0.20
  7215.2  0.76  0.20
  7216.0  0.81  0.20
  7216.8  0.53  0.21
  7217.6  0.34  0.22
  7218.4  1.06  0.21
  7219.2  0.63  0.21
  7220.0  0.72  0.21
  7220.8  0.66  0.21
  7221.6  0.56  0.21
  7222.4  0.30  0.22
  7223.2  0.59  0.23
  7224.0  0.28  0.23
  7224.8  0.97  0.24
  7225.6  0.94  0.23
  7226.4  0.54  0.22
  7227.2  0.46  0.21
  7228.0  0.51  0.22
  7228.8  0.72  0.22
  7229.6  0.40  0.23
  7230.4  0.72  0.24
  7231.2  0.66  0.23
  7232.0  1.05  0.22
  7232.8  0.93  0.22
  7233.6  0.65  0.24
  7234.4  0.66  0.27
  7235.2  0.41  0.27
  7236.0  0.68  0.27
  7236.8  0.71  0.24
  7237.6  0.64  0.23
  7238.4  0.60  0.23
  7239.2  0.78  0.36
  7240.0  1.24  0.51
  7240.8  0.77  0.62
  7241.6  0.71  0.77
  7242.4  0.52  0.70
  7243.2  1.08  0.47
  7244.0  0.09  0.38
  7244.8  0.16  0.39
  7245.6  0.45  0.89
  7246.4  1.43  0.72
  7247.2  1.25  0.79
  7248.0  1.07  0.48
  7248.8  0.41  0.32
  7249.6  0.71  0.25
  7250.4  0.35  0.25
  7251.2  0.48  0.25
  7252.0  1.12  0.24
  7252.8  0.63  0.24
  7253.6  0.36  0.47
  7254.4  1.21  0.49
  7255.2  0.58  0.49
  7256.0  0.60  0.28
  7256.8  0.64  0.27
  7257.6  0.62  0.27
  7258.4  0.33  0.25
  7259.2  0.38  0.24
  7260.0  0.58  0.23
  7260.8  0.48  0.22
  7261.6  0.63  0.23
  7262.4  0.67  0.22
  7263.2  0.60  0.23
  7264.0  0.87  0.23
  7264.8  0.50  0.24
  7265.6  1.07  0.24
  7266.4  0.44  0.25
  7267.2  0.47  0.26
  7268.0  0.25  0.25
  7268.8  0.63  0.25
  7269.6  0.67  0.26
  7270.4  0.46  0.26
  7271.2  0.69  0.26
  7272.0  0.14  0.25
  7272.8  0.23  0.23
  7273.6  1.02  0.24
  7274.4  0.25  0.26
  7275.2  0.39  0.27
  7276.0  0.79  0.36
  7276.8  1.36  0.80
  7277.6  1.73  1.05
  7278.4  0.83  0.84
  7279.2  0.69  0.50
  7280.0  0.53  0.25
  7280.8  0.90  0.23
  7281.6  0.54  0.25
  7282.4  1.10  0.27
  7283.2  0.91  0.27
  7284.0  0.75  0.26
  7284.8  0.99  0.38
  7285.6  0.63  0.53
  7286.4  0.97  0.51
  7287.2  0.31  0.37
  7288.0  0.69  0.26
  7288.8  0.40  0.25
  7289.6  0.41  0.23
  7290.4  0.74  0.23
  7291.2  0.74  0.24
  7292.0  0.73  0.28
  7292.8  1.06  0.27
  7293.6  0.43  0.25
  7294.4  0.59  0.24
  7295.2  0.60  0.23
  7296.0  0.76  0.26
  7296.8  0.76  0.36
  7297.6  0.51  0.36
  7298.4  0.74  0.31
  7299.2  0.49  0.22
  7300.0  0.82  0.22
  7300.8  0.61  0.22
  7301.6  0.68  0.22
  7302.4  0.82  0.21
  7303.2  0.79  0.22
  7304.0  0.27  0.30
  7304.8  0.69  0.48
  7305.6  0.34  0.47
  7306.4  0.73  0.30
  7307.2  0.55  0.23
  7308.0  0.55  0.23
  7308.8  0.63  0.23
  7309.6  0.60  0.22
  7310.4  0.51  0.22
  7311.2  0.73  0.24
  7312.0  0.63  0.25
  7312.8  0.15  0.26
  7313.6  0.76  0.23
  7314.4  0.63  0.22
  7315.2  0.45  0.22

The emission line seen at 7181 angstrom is H-alpha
